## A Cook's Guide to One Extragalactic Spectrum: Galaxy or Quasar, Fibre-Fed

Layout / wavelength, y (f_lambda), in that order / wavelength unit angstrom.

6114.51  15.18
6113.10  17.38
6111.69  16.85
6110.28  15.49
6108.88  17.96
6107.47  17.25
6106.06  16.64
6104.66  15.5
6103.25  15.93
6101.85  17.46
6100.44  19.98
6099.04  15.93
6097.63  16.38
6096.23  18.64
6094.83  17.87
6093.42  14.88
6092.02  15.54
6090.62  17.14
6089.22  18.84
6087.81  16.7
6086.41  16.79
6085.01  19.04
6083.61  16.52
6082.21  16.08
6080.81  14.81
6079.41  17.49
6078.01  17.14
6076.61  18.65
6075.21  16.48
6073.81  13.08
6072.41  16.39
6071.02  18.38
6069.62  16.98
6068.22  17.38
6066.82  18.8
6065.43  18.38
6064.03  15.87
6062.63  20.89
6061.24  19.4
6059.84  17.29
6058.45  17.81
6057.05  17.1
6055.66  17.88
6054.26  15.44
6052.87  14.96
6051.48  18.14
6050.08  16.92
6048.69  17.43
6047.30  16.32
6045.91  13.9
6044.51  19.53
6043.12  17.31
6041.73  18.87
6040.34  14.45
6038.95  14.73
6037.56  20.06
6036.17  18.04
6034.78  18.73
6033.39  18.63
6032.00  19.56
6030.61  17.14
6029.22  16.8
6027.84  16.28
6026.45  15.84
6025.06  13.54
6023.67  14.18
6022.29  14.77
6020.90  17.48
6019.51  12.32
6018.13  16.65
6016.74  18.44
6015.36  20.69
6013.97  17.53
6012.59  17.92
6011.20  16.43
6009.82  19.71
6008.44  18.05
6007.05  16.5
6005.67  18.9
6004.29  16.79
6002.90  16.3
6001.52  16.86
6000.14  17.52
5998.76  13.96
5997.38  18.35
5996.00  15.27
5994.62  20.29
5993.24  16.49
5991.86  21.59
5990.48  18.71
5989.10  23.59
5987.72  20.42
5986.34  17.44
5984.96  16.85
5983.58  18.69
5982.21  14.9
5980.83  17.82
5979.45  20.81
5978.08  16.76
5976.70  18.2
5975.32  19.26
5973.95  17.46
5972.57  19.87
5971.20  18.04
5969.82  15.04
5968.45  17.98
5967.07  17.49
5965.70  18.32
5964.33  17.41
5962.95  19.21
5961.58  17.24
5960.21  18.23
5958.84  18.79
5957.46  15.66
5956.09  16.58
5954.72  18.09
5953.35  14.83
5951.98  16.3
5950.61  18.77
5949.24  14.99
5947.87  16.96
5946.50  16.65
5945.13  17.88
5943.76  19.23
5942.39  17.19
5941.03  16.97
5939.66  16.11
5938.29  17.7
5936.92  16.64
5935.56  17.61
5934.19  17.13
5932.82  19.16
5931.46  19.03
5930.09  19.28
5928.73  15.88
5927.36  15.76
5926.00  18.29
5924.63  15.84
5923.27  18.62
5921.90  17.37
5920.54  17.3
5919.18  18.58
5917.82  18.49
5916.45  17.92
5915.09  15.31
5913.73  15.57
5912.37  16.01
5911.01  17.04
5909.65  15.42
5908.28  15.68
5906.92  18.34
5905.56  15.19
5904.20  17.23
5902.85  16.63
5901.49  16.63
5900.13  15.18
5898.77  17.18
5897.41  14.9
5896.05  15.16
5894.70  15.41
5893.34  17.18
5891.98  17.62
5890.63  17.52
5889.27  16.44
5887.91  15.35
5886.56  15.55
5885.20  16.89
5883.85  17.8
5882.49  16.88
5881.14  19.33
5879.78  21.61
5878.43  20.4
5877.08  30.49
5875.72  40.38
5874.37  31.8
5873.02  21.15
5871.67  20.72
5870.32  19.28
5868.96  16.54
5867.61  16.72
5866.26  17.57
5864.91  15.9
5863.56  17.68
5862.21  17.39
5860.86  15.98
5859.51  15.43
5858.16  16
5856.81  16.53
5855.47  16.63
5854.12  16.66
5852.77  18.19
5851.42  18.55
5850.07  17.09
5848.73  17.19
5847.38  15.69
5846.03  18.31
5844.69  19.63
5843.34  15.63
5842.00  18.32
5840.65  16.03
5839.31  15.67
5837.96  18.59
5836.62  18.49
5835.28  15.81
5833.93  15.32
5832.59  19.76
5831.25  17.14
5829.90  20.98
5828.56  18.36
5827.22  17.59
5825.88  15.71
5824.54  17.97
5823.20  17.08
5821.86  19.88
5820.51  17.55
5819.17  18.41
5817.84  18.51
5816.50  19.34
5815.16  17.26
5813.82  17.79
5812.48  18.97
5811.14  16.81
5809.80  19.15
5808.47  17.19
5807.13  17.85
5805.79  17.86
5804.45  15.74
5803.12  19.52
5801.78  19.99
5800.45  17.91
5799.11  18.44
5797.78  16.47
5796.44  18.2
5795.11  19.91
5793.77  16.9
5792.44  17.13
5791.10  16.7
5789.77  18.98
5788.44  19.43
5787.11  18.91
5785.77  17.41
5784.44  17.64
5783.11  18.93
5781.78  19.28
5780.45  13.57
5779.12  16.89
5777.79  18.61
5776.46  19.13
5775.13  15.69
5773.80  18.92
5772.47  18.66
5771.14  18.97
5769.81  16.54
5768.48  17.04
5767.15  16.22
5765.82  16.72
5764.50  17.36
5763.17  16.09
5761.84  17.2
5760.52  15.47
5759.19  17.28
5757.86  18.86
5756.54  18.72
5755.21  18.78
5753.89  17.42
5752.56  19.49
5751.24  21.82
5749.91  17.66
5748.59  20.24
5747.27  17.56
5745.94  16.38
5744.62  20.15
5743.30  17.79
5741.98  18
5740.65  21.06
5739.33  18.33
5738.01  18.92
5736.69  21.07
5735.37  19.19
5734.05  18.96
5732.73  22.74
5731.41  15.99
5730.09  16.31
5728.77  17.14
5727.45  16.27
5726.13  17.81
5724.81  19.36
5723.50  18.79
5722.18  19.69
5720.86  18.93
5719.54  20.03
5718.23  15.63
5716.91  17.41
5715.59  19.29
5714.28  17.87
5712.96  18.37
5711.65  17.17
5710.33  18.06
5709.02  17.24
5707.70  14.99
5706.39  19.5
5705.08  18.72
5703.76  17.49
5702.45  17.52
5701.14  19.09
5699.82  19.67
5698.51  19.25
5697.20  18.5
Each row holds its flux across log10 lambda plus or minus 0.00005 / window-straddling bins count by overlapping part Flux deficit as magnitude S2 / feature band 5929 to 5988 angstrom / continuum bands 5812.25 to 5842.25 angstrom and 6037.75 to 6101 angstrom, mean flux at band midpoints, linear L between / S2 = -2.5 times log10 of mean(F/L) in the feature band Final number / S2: -0.01 mag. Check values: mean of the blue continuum 17.8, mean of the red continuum 17.1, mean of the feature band 17.6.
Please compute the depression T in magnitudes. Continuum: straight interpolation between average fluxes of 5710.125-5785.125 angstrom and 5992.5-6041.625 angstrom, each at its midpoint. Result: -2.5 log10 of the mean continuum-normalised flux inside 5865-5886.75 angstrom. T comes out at -0.21 mag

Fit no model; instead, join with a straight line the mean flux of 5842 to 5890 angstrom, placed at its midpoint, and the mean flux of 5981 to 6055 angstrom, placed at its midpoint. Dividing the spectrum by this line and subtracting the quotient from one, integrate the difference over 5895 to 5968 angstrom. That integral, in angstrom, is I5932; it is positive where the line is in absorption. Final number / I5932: 4.6 angstrom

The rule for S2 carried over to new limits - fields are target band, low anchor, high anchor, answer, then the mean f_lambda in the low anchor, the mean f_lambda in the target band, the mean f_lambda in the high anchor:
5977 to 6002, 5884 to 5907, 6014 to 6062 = -0.09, 16.4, 18.1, 17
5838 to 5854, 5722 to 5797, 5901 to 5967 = 0.02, 18.1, 17.3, 17.2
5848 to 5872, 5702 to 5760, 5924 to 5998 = 0.05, 18.4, 17.2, 17.8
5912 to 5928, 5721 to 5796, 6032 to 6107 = 0.03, 18.1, 17.1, 17.2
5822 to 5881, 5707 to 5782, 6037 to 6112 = -0.06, 18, 18.8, 17.1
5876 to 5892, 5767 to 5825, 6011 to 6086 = -0.10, 18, 19.4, 17.1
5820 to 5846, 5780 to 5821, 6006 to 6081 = 0.01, 18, 17.7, 17.1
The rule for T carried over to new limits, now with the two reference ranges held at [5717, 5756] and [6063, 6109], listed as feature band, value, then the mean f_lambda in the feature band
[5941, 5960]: 0.03 mag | 17.1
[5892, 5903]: 0.12 mag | 16.1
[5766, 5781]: 0.07 mag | 17.3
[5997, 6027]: 0.04 mag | 16.7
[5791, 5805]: 0.02 mag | 18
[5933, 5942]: 0.03 mag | 17.2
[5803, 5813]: 0.03 mag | 17.8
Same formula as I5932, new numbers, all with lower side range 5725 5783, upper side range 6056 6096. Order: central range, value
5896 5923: 1.6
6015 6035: 0.8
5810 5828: 0.0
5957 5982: -0.6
